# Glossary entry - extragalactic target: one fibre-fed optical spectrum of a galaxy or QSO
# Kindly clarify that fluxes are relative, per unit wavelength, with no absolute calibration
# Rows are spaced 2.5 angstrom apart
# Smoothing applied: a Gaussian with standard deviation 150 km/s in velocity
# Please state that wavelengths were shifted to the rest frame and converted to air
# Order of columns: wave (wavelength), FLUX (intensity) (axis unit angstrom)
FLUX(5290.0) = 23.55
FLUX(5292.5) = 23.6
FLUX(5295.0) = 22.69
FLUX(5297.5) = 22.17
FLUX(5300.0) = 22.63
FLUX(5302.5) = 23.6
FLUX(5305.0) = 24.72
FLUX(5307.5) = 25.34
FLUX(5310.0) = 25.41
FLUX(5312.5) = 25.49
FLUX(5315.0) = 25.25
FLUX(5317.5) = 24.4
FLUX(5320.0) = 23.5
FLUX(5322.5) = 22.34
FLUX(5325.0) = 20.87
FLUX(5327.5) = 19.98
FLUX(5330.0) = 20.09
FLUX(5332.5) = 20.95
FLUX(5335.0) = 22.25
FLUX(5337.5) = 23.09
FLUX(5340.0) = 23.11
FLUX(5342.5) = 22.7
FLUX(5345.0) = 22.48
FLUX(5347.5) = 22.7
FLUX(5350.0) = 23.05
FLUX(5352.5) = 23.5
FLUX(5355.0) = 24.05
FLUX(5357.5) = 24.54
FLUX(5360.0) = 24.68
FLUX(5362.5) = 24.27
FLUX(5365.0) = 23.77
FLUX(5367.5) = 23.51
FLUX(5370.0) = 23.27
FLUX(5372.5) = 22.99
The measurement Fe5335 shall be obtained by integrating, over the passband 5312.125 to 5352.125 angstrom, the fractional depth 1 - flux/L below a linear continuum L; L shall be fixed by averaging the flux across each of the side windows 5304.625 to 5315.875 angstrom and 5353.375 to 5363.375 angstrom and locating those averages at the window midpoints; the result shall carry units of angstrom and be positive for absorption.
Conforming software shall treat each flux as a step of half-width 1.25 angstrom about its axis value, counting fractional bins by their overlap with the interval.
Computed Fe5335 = 3.6 angstrom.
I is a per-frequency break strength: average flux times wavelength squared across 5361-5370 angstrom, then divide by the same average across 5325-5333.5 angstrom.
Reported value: 1.2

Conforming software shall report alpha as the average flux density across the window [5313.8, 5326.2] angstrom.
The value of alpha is 23.3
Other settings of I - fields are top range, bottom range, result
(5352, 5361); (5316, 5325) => 1.06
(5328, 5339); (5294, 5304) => 0.96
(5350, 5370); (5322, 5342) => 1.12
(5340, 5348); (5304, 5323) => 0.93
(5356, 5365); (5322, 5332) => 1.19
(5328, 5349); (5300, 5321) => 0.91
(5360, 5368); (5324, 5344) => 1.12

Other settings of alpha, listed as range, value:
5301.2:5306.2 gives 24.1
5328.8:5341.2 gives 21.9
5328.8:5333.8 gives 20.5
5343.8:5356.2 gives 23.2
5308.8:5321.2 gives 24.8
